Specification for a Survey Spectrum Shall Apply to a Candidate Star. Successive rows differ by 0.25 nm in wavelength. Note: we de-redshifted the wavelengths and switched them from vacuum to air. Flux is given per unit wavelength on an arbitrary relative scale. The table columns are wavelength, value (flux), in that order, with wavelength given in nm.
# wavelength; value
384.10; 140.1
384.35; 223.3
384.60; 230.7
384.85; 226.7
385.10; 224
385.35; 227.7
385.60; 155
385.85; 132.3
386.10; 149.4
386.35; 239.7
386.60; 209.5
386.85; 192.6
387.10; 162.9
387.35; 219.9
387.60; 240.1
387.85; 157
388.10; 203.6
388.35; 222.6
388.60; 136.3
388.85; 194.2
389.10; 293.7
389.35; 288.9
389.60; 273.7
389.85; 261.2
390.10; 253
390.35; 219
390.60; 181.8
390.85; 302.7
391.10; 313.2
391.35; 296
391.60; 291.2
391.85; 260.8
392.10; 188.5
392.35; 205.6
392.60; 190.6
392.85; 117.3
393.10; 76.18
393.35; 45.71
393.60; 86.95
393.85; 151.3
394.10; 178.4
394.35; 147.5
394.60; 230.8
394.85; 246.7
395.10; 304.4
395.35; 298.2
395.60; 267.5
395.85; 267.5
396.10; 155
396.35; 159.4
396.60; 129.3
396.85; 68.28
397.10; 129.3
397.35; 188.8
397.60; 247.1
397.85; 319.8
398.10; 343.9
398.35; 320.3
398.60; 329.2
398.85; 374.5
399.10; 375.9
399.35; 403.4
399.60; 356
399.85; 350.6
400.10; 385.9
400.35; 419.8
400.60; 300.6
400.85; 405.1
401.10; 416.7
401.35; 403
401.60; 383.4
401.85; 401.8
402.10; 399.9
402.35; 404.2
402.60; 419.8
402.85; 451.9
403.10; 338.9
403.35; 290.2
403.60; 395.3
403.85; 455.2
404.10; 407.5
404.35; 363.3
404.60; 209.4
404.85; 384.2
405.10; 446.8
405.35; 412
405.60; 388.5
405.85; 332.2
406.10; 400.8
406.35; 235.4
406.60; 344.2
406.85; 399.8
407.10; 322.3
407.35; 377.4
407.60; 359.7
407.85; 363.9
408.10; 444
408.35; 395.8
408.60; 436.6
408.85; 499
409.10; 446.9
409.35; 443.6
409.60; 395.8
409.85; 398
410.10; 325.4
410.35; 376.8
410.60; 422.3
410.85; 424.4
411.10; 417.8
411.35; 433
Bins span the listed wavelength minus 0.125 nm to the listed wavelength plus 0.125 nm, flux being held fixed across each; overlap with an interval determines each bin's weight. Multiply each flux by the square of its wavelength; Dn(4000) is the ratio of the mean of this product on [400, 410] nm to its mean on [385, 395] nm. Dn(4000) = 2.0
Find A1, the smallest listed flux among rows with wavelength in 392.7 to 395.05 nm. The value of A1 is 45.71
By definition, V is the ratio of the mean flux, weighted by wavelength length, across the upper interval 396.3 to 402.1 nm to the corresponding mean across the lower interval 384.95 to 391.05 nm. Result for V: 1.47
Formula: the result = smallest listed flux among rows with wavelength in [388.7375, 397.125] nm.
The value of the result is 45.71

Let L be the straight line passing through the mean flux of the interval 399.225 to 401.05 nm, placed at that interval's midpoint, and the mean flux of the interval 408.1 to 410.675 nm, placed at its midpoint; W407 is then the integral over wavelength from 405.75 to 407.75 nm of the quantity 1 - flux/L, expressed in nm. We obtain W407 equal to 0.28 nm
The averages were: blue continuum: 376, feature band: 347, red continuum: 415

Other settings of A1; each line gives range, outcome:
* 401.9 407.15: 209.4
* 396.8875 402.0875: 129.3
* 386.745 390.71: 136.3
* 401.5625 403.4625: 290.2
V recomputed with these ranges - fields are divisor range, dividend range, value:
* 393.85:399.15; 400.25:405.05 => 1.61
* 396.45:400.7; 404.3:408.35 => 1.23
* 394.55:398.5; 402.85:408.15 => 1.59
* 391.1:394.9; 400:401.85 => 2.11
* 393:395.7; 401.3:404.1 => 2.13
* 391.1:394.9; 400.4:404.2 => 2.13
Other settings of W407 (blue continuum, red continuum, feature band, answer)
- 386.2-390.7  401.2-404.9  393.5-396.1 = 0.670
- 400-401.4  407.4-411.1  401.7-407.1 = 0.308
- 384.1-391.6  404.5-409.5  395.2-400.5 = 0.480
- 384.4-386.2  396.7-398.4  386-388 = 0.015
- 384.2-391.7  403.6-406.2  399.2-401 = -0.209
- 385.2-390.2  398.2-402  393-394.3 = 0.806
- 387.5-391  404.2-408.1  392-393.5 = 0.706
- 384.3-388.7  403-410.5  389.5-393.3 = 0.228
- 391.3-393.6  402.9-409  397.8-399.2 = -0.412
